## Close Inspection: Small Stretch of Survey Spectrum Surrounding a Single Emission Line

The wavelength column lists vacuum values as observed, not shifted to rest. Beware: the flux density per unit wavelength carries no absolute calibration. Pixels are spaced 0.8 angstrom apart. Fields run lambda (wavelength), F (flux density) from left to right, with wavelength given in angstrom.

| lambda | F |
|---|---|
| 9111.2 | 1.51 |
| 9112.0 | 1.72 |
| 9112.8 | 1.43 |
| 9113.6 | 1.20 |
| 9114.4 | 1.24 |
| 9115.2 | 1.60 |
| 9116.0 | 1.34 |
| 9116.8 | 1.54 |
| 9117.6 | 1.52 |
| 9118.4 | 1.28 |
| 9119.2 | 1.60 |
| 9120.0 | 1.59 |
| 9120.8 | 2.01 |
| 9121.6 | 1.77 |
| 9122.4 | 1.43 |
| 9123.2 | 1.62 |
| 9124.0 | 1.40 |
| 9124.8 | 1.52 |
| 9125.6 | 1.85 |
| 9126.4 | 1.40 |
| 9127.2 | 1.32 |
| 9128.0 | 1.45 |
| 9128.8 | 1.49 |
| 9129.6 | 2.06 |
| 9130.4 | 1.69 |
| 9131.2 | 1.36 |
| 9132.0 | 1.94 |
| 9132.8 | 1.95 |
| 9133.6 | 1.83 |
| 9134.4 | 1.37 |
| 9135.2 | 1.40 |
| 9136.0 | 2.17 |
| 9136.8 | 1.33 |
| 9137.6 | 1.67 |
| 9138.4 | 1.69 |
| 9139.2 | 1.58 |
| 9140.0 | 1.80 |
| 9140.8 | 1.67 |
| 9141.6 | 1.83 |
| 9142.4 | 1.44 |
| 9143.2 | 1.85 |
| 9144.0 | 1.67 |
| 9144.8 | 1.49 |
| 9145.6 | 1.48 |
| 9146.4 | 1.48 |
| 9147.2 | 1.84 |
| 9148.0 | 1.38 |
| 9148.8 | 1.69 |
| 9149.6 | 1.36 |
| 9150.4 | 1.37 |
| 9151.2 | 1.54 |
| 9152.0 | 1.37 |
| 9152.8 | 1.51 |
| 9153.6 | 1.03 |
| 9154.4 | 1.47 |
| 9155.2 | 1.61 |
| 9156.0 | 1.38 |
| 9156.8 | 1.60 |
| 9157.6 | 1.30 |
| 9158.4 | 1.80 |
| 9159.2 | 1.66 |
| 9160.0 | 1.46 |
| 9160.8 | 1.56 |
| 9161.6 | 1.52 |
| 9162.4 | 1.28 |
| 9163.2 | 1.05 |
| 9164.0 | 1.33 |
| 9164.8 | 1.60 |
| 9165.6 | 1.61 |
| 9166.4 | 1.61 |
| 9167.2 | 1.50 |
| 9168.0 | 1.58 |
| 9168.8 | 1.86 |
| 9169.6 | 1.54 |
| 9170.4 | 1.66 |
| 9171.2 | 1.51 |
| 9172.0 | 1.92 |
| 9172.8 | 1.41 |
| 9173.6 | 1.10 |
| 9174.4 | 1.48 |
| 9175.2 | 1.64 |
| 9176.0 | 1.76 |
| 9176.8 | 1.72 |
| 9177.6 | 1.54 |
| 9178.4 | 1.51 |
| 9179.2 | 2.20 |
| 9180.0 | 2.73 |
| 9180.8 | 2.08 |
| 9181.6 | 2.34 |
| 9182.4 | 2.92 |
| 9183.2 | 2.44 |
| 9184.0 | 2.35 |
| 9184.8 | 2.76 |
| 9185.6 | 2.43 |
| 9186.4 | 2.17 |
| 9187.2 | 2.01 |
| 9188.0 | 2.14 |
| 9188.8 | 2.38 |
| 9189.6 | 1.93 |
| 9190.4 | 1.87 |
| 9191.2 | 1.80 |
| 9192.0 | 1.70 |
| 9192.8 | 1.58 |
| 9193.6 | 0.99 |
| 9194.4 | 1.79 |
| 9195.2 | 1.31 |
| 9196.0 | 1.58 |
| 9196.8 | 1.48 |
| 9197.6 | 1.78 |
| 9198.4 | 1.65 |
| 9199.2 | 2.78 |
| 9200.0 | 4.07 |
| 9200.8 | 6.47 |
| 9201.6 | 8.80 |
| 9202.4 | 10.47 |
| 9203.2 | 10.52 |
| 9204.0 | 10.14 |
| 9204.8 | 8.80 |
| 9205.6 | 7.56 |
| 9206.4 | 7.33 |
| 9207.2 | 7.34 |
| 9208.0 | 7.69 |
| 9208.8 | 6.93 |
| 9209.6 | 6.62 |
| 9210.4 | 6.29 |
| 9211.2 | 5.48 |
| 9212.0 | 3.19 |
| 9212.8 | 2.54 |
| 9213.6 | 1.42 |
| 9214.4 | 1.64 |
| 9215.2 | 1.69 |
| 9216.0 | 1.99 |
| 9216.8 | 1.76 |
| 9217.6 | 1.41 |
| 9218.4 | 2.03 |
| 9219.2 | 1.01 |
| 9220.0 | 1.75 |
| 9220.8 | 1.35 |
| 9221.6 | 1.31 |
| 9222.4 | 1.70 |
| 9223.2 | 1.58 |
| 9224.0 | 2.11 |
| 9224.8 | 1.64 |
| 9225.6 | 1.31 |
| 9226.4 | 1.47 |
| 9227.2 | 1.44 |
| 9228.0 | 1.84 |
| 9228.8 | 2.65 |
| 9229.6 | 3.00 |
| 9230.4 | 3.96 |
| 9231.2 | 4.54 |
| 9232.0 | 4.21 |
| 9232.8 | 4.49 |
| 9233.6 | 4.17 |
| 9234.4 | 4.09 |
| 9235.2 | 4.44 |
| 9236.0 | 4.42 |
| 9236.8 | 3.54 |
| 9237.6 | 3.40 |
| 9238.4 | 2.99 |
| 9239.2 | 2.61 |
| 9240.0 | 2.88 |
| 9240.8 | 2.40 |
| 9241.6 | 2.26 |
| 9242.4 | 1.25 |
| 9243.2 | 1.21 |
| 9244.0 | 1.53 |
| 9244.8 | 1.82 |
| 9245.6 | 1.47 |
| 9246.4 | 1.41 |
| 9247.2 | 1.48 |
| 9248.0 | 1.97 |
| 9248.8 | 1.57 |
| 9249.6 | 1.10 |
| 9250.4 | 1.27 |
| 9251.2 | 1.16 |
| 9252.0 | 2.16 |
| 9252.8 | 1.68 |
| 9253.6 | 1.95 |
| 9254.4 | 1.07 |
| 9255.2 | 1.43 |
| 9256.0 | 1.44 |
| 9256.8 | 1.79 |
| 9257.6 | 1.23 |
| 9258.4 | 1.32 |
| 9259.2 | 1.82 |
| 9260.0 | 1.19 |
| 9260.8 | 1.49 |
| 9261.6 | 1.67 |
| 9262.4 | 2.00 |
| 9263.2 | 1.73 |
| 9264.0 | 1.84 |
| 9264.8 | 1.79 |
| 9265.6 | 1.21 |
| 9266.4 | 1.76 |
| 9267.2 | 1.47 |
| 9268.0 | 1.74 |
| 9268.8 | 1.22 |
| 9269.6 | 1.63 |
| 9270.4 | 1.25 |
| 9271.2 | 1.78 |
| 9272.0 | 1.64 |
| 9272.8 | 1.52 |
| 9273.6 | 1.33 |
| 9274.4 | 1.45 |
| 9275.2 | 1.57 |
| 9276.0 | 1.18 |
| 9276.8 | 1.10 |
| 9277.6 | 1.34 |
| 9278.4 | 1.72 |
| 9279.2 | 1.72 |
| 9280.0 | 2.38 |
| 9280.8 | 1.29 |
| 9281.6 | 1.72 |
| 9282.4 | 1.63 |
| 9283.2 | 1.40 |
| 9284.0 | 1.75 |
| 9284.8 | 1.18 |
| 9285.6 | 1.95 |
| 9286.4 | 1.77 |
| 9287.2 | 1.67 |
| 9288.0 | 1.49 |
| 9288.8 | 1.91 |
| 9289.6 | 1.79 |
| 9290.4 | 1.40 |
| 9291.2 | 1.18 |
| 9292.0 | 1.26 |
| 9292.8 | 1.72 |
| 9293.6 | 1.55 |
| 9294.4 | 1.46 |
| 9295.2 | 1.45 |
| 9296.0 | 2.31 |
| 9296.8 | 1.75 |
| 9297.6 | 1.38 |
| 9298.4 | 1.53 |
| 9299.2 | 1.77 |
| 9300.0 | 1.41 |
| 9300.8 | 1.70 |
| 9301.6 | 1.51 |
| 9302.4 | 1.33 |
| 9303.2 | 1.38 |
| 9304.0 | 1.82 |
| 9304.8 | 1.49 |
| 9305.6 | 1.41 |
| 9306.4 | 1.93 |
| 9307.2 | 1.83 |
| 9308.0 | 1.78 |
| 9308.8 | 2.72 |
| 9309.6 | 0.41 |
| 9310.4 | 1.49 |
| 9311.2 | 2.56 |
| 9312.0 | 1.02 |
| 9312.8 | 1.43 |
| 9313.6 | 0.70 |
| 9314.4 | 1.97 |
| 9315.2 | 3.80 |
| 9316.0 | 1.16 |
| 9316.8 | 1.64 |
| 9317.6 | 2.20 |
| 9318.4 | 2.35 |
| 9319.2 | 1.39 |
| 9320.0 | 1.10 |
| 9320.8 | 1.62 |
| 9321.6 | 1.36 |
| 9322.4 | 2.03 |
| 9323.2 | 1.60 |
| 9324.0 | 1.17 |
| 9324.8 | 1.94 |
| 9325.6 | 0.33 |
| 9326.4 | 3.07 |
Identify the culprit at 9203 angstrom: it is H-alpha 6563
